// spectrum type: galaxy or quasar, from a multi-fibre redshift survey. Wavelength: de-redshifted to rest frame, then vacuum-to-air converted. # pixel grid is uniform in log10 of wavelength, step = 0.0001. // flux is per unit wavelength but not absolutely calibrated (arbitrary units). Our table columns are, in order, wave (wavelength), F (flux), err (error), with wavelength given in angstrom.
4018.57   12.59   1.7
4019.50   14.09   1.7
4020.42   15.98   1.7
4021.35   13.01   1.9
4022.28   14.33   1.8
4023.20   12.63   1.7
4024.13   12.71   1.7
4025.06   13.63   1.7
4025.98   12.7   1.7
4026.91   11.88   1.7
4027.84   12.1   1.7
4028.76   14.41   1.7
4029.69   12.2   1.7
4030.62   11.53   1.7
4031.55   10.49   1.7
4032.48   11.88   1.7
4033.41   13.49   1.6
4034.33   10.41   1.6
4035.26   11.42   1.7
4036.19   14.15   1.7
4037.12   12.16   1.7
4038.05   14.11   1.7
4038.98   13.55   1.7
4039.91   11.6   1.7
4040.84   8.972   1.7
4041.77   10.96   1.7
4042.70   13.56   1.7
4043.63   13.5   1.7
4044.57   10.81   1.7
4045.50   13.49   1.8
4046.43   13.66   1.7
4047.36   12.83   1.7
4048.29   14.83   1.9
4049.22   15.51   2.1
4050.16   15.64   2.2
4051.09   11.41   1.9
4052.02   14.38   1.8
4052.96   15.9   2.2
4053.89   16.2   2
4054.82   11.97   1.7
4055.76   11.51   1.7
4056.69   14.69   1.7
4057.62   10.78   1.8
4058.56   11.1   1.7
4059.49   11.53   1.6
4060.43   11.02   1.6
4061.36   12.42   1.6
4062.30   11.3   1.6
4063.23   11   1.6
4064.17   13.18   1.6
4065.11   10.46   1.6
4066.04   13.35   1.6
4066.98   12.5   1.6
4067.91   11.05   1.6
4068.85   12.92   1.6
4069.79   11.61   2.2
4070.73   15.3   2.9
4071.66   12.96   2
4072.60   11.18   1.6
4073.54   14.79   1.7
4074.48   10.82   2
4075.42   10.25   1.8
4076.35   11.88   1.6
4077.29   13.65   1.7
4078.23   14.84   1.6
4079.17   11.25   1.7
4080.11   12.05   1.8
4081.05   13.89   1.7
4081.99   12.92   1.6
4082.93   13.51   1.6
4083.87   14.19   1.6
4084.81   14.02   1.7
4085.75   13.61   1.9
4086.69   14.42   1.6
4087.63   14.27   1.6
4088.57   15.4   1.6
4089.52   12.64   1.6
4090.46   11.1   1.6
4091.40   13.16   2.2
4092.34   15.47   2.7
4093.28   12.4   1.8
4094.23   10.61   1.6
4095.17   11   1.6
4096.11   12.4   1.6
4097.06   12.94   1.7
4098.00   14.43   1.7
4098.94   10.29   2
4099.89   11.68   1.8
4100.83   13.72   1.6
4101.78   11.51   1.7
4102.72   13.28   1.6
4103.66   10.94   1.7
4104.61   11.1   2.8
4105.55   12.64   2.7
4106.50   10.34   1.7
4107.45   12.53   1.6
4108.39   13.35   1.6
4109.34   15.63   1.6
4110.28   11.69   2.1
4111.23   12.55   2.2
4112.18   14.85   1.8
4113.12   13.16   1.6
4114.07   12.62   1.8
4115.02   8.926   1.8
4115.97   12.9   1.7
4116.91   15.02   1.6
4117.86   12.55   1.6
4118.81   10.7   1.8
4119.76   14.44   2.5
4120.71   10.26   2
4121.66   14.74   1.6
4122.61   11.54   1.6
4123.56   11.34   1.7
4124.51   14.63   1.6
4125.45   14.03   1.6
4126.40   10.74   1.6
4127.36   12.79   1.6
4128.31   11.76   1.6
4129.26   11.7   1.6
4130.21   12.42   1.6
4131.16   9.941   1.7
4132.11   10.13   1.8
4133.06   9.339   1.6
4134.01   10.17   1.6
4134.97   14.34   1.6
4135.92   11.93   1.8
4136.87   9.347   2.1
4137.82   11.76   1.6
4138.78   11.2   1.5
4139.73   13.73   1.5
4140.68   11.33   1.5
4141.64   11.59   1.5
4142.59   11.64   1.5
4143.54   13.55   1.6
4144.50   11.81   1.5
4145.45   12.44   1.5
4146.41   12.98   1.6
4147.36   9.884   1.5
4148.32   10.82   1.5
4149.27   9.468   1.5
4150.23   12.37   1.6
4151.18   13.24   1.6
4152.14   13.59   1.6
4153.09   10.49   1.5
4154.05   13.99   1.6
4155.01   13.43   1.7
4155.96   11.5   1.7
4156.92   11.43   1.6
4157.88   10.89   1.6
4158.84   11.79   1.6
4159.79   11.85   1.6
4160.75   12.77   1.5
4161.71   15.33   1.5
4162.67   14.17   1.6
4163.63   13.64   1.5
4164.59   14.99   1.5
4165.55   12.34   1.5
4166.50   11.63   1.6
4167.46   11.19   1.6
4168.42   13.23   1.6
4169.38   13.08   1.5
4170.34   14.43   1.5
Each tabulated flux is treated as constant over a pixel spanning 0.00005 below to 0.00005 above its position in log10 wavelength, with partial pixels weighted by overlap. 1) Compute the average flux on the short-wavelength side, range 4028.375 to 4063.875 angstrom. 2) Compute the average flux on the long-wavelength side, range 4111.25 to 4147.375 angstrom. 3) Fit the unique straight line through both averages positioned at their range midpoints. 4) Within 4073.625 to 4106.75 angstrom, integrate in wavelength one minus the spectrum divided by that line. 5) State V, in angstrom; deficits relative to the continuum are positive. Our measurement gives -0.9 angstrom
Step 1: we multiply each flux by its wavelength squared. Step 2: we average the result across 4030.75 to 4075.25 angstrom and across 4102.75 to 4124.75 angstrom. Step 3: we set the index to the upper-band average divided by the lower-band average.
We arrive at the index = 1.0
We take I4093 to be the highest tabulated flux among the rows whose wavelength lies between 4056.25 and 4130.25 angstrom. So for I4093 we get 15.63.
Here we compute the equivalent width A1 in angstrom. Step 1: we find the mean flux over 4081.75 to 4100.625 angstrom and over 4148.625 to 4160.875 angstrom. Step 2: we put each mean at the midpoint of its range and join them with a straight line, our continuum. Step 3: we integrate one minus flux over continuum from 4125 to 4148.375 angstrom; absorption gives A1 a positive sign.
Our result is 1.23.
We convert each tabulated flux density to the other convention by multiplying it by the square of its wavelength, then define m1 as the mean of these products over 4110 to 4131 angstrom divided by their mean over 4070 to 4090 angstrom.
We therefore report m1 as 0.96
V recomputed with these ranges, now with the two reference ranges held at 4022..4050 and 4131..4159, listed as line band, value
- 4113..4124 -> -0.4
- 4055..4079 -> 0.3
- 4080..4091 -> -1.2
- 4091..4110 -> -0.6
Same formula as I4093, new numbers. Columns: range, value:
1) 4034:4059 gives 16.2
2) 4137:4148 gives 13.73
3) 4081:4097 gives 15.47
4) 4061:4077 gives 15.3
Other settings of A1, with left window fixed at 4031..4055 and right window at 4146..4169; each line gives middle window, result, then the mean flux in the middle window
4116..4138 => 0.9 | 12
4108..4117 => -0.3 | 13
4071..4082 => 0.2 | 12.6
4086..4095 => -0.3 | 13.2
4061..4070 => 0.6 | 12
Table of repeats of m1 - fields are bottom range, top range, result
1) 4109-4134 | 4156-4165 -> 1.07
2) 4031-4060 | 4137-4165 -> 1.01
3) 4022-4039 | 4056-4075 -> 0.99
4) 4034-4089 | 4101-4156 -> 0.98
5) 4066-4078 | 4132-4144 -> 0.96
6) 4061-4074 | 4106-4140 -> 1.01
